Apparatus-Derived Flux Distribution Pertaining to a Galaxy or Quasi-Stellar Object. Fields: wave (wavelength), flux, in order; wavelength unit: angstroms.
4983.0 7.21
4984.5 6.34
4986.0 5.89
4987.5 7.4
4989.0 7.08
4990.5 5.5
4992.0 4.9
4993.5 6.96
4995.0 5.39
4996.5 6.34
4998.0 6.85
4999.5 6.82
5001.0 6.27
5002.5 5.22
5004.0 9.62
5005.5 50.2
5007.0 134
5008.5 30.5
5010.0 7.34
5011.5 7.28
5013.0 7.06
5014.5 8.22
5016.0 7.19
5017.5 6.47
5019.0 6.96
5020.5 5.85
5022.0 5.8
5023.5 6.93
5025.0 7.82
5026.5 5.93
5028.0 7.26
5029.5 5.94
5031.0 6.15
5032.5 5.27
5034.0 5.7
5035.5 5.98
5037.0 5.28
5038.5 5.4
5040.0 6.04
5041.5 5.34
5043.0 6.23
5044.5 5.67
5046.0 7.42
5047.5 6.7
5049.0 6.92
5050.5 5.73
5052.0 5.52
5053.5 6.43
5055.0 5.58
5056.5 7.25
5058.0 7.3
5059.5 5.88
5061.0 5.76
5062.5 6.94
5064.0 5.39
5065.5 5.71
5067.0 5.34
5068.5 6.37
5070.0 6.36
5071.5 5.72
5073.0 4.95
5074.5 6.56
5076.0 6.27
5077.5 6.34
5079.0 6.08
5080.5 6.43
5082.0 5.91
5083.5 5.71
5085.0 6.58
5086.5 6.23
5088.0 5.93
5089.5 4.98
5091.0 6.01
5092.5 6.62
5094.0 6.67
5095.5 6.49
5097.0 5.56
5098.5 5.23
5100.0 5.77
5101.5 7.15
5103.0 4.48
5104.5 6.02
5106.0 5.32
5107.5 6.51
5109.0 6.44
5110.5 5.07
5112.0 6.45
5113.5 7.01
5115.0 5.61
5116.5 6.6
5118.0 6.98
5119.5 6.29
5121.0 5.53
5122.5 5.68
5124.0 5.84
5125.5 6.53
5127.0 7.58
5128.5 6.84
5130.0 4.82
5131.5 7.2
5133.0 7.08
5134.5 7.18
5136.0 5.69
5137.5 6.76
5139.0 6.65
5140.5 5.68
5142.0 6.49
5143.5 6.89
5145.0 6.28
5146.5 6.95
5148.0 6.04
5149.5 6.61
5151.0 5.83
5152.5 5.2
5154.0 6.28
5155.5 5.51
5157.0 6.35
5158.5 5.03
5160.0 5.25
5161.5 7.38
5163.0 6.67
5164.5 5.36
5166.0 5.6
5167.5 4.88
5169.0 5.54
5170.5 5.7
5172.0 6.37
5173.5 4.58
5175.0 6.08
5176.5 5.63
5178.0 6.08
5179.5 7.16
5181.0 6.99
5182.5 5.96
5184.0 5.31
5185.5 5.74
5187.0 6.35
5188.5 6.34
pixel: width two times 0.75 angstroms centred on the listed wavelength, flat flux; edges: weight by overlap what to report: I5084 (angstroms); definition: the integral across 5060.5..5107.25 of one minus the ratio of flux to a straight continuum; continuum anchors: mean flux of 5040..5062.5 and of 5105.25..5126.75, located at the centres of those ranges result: 1.9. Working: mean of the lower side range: 6.28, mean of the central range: 5.97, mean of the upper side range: 6.17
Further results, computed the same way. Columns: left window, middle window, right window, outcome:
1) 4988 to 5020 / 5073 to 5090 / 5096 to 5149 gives 6.2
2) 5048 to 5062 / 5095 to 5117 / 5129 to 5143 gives 1.4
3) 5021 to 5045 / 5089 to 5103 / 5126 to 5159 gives 0.5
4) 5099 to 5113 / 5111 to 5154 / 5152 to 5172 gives -3.7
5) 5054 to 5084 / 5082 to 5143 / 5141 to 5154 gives 0.2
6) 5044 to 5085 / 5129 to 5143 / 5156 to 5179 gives -1.2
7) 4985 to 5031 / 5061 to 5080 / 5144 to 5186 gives 7.8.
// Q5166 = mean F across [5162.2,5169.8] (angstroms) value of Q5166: 5.62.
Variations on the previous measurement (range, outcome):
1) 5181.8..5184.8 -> 5.63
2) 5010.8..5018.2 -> 7.25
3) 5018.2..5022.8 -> 6.21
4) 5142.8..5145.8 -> 6.59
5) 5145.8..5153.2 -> 6.13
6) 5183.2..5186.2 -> 5.53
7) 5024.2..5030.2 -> 6.75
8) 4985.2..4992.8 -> 6.16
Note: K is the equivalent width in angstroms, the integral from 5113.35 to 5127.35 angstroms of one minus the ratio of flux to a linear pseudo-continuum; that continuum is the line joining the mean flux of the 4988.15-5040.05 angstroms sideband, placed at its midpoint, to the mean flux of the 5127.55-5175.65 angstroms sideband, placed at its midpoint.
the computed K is 2.2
